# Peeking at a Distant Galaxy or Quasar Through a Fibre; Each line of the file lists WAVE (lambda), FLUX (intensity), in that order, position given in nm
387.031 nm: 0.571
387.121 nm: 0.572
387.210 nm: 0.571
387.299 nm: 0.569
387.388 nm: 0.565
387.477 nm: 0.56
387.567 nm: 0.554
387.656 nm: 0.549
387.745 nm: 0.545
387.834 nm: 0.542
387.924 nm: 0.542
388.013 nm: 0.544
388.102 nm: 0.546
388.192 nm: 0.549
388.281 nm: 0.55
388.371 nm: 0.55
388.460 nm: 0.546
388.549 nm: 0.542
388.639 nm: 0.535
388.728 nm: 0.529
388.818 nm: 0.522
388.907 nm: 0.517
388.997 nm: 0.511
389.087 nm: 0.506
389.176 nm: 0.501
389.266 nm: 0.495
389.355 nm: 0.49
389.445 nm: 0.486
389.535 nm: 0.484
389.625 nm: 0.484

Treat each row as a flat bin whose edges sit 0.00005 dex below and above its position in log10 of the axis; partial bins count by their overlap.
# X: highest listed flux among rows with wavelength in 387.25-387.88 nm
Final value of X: 0.569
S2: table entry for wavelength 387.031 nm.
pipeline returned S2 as 0.571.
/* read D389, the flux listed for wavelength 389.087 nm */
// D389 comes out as 0.506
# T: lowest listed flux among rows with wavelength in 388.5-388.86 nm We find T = 0.522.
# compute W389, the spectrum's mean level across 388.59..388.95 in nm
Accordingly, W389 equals 0.526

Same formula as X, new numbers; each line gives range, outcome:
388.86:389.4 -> 0.517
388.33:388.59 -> 0.55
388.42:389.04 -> 0.546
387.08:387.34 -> 0.572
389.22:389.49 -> 0.495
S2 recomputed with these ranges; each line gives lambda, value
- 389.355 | 0.49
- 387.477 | 0.56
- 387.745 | 0.545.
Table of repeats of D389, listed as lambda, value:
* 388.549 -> 0.542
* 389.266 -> 0.495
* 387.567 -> 0.554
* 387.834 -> 0.542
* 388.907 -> 0.517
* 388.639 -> 0.535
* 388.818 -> 0.522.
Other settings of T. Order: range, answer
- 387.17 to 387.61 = 0.554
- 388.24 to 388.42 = 0.55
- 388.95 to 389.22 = 0.501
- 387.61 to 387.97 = 0.542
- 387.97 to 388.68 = 0.535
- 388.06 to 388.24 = 0.546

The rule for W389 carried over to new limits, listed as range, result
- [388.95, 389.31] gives 0.502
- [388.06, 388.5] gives 0.548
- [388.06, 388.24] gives 0.547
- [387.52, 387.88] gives 0.547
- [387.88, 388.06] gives 0.545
